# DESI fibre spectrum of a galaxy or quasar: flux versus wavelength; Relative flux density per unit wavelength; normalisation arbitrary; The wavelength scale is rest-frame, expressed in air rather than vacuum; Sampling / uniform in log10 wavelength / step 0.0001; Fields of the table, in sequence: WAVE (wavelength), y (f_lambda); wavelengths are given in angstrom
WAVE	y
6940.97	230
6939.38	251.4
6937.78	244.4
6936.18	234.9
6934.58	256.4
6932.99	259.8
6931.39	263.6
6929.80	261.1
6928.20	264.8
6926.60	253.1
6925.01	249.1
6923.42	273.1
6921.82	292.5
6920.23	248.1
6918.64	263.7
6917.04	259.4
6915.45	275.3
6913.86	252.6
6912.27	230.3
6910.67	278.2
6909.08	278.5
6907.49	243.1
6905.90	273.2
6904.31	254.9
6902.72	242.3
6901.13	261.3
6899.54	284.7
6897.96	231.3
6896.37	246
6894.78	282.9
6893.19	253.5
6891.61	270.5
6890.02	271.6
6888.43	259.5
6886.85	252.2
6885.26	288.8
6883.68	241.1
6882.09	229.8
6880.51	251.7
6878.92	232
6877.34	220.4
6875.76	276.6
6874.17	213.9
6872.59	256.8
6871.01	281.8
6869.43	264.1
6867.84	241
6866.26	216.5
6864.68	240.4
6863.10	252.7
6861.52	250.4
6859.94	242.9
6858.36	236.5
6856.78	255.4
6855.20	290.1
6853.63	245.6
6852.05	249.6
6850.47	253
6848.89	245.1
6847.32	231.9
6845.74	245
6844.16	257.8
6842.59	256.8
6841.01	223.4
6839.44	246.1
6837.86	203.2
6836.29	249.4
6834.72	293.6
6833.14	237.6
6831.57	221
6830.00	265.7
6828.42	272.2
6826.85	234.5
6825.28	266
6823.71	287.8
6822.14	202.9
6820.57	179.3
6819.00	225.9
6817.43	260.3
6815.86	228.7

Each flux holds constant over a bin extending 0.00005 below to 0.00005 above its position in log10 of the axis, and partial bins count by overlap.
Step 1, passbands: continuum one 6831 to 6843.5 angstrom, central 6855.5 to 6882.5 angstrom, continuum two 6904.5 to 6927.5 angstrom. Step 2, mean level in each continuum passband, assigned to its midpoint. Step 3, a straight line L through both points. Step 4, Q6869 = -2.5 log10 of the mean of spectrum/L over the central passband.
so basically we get 0.018 mag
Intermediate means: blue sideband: 242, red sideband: 262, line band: 246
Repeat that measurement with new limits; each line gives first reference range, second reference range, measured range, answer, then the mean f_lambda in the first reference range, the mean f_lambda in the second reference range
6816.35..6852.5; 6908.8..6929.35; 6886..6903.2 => -0.01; 244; 262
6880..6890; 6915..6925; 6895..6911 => 0.01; 255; 267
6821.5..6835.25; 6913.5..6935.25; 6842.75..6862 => 0.02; 253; 263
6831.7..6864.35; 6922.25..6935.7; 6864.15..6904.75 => 0.00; 248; 260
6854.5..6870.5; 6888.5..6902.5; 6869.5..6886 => 0.02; 249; 262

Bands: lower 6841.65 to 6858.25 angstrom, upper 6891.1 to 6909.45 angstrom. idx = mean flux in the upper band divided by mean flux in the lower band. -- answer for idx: 1.0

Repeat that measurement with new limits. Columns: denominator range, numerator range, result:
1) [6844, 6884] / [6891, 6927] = 1.06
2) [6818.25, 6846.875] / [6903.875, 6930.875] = 1.08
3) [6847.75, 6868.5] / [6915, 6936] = 1.06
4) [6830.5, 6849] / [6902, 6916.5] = 1.07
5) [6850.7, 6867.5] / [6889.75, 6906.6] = 1.05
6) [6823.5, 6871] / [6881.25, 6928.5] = 1.04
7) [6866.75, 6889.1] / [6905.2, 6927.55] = 1.05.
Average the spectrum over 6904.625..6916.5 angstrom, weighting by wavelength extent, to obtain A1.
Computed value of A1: 261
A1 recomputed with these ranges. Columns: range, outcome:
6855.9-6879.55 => 246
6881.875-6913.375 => 259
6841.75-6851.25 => 248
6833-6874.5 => 248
